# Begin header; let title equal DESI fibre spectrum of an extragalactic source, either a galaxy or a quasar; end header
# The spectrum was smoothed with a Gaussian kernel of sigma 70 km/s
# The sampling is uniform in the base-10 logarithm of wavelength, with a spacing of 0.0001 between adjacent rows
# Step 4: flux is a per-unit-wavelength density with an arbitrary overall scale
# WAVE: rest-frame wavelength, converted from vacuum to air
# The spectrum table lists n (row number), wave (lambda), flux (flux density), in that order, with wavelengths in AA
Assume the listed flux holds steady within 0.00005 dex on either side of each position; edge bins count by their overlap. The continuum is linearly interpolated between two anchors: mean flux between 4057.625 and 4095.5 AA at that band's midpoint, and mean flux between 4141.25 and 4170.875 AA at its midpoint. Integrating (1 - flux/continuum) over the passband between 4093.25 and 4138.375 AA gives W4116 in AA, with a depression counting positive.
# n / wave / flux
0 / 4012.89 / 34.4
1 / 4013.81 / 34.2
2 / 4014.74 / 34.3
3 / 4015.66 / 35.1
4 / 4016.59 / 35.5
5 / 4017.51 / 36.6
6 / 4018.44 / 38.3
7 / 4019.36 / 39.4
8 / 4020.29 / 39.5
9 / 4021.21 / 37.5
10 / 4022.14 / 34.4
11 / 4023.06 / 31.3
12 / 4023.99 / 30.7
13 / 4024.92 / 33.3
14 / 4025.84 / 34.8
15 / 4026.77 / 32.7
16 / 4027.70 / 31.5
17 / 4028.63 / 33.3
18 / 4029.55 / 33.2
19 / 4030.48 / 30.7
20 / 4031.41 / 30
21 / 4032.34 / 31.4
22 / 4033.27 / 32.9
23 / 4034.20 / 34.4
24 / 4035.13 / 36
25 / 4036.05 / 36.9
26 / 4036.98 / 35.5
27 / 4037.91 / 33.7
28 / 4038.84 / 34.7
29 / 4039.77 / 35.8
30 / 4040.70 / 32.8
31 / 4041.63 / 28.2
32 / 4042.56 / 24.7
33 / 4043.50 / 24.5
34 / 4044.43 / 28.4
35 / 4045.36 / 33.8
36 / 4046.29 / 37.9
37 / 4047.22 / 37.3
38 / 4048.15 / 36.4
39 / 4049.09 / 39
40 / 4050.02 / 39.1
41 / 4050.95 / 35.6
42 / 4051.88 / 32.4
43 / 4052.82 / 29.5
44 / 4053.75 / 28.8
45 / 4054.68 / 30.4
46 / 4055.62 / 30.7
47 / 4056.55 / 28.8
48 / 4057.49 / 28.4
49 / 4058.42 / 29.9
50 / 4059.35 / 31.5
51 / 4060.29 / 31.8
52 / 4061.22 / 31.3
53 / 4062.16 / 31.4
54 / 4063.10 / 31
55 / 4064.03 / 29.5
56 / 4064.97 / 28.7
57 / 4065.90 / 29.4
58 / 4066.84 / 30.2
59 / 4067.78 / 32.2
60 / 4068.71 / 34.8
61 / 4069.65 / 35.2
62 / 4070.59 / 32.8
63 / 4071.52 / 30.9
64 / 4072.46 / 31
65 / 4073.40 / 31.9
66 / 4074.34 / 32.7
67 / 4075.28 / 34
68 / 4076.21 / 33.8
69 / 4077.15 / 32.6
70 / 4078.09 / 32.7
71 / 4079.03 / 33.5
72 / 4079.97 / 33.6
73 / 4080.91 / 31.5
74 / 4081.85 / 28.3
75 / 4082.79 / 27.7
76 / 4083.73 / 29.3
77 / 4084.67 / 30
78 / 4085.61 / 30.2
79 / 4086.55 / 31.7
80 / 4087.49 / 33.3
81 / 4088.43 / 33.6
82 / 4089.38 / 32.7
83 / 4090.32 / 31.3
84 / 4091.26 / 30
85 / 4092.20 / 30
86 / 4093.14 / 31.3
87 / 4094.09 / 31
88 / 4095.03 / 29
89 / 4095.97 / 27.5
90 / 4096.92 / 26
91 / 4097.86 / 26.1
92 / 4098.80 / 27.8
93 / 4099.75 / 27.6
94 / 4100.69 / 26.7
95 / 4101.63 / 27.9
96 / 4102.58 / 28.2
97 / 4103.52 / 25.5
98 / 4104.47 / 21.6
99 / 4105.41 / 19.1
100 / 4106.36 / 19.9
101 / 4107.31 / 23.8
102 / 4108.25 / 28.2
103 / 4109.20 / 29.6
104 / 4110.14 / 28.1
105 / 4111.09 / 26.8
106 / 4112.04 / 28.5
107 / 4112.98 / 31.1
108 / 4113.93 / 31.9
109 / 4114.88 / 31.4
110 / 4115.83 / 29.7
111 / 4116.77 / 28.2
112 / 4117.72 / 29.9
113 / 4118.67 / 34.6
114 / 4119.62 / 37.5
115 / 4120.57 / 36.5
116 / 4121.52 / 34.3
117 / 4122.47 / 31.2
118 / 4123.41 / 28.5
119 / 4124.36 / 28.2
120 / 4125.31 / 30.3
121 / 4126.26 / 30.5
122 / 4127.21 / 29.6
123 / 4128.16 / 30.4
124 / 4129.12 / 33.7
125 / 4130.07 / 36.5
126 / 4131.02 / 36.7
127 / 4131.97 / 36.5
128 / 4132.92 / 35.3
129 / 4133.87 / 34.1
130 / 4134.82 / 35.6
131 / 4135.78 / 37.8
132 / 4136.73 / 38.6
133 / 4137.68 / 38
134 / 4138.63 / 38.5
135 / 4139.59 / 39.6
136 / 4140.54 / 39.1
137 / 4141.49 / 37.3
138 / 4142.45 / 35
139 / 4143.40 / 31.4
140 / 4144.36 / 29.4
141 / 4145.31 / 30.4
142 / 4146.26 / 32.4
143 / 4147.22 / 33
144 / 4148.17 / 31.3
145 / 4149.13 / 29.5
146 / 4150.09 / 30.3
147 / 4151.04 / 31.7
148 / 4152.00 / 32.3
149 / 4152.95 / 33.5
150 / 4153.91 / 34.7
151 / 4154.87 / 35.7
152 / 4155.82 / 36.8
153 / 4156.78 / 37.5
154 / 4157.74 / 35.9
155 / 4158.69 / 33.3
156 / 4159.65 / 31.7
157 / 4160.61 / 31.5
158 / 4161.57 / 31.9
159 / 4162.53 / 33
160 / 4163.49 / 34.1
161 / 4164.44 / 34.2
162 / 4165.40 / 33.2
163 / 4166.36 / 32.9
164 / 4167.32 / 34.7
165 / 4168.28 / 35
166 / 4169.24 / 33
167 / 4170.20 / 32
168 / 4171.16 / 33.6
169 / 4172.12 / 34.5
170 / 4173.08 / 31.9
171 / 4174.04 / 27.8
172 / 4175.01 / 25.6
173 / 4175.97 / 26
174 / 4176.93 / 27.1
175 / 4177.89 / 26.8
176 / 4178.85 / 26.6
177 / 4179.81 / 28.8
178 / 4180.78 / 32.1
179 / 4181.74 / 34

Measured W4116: 2.67 AA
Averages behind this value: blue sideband 31.4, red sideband 33.1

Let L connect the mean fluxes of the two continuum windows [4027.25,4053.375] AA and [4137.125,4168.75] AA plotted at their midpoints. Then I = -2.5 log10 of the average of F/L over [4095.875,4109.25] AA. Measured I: 0.298 mag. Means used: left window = 33.2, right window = 33.9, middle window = 25.5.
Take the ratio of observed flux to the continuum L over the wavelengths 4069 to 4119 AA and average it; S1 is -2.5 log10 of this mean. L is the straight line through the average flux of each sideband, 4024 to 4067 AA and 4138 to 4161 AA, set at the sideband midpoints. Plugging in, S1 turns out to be 0.12 mag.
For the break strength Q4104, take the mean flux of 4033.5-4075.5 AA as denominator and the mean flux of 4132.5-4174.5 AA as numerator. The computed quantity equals 1.1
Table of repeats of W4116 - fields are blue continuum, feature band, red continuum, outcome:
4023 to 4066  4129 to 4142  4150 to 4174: -1.5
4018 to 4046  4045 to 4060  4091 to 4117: -0.7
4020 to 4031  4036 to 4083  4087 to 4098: -0.4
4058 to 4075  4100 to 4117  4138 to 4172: 2.9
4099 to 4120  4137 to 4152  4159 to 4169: -1.2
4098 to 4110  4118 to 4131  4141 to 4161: -1.7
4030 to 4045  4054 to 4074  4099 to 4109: -1.3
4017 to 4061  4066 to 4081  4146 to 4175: 0.2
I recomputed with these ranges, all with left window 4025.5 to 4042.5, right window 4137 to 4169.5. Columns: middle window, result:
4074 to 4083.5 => 0.046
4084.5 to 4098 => 0.106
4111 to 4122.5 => 0.060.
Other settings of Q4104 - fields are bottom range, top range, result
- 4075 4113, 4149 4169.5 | 1.16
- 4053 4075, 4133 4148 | 1.14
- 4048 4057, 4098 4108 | 0.76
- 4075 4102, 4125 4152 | 1.12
